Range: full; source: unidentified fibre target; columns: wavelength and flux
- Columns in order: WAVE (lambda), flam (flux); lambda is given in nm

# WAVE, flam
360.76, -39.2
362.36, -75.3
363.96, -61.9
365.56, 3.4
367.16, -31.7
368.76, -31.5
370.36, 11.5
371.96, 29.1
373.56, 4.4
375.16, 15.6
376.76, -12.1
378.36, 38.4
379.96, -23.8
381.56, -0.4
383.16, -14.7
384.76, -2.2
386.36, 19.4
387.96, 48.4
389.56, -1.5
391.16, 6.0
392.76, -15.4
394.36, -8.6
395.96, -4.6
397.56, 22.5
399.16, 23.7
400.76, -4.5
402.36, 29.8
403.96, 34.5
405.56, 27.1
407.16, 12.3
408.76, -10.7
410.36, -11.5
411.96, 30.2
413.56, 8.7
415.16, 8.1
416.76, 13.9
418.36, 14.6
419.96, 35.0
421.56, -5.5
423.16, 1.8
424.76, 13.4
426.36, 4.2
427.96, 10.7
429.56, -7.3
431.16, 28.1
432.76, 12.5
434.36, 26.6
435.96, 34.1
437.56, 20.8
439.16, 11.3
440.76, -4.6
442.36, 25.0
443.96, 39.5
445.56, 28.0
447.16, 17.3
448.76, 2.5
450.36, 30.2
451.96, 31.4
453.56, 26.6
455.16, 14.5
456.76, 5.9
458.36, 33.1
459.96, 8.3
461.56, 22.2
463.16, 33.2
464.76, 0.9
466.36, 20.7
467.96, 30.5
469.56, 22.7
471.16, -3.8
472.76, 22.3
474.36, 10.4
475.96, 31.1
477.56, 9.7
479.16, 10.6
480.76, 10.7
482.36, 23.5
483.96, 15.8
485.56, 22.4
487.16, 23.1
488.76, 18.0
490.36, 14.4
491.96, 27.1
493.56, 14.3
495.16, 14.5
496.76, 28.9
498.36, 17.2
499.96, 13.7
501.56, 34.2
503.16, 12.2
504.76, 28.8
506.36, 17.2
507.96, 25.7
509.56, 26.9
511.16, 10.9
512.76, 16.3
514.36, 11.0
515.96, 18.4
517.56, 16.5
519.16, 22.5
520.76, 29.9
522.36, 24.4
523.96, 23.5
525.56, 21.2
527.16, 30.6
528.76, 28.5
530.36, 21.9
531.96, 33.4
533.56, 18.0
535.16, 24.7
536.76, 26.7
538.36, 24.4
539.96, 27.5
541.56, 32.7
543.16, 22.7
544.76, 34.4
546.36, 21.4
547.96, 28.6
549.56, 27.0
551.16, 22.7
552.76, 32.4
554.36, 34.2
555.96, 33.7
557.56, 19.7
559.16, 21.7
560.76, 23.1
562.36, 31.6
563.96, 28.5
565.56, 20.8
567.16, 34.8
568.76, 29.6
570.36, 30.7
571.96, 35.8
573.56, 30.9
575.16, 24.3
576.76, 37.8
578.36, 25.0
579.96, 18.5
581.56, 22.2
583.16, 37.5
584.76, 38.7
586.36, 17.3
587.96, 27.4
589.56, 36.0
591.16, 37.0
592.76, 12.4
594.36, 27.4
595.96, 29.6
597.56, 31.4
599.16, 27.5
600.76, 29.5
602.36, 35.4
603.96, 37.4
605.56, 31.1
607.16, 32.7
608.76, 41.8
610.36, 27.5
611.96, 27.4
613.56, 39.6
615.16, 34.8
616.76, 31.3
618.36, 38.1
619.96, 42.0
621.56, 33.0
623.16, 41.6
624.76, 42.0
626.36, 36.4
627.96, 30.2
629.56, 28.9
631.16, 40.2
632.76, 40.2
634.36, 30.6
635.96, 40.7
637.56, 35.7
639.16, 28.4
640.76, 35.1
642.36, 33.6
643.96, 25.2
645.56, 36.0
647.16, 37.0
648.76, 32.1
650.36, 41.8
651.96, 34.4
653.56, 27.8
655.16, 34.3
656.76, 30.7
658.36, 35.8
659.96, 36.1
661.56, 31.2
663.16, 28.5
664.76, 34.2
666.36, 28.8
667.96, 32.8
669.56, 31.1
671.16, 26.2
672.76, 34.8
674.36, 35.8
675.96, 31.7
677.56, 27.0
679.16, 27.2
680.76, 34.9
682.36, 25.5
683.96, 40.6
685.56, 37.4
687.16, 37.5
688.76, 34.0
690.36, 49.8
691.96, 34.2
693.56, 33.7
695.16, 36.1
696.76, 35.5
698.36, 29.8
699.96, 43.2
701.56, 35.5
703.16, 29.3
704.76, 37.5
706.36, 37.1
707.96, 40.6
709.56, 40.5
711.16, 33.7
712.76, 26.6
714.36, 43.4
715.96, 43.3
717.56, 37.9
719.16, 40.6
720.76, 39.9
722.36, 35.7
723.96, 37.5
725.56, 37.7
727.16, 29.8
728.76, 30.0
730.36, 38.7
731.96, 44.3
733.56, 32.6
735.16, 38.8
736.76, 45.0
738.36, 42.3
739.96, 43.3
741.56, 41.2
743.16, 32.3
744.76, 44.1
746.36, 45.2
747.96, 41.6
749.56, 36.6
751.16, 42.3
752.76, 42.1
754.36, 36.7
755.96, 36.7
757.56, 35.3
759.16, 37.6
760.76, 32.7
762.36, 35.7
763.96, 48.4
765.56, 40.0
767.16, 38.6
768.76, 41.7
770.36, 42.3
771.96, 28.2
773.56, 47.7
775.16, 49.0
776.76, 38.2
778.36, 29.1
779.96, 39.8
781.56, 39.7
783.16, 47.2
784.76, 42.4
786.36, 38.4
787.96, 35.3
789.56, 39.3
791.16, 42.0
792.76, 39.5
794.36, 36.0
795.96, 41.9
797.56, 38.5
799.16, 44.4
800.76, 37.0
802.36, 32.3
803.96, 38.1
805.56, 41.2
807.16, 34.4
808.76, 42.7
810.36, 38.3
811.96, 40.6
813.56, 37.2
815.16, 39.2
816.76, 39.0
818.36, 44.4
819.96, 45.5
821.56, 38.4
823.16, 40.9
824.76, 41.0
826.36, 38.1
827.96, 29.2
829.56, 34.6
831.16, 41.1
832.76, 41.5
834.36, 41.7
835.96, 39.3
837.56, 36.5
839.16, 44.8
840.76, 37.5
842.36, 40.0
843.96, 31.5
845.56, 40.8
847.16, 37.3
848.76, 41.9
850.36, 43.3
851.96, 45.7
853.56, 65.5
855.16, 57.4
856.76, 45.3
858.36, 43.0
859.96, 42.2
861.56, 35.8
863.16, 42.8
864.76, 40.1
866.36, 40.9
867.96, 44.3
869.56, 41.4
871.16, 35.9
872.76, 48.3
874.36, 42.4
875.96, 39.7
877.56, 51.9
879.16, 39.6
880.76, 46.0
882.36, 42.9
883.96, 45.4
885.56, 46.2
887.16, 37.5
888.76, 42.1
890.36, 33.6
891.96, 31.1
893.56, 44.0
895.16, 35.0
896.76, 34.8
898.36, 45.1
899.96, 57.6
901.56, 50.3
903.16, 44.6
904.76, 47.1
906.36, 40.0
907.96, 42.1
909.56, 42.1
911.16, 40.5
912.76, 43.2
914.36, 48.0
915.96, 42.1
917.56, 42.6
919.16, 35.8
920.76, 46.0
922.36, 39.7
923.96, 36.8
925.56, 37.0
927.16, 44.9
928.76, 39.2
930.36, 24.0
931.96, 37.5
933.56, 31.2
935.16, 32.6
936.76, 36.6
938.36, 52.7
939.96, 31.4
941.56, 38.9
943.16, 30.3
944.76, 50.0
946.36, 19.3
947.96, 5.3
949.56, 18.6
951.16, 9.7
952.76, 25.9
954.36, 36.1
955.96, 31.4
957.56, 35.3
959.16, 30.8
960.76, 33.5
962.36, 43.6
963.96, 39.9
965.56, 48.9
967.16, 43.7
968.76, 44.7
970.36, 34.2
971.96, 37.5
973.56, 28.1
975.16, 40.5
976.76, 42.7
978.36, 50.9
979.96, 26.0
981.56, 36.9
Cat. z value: 0.30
